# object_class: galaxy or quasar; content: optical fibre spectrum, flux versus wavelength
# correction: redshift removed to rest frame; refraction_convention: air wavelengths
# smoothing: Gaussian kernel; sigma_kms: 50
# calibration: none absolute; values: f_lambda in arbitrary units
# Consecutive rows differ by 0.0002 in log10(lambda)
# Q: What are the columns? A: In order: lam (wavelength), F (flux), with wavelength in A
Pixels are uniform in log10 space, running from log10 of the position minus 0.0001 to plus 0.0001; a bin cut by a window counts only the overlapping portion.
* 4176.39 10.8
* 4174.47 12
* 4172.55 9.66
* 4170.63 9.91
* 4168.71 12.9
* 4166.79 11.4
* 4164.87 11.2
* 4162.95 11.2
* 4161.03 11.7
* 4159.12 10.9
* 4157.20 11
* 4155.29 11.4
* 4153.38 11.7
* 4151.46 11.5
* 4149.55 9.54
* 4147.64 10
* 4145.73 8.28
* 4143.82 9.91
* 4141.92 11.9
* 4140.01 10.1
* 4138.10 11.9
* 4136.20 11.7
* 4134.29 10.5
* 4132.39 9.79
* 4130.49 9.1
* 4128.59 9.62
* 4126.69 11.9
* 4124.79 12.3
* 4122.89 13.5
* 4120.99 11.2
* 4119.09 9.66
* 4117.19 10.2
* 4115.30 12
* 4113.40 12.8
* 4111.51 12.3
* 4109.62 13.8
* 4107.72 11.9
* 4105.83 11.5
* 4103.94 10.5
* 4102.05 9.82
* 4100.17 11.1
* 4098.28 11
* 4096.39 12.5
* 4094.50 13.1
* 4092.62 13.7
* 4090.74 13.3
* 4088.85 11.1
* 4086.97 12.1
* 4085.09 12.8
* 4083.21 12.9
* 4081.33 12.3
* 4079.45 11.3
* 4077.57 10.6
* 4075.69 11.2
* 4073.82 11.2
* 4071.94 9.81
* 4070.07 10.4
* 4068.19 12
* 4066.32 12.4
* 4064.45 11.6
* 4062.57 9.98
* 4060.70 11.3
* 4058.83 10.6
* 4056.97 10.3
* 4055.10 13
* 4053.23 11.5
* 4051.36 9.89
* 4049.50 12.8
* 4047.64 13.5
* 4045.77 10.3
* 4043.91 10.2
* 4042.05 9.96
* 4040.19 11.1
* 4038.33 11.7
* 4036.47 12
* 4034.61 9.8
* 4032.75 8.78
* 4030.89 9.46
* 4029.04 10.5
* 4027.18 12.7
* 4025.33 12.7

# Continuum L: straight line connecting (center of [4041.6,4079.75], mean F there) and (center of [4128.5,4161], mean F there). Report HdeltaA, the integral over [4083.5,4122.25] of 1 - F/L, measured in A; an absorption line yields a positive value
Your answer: -3.5 A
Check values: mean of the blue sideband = 11.1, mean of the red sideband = 10.6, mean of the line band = 11.8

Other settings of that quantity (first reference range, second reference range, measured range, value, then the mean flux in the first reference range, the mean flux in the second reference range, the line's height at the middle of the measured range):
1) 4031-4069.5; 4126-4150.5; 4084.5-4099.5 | -2.4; 11.1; 10.3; 10.7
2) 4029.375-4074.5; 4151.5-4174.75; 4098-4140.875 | -0.4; 11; 11.2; 11.1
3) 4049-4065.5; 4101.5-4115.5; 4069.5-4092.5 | -0.3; 11.2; 11.9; 11.5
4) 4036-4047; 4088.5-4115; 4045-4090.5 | -0.4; 10.9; 12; 11.4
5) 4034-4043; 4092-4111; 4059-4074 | 0.4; 11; 11.9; 11.4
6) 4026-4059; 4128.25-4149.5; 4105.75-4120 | -1.8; 11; 10.2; 10.5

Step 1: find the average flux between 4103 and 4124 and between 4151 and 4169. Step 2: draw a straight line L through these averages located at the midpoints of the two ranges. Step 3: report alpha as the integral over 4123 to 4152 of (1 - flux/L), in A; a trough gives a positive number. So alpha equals 2.47 A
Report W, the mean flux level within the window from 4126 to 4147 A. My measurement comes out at 10.4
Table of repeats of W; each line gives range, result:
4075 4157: 11.4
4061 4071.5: 11.2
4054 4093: 11.6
